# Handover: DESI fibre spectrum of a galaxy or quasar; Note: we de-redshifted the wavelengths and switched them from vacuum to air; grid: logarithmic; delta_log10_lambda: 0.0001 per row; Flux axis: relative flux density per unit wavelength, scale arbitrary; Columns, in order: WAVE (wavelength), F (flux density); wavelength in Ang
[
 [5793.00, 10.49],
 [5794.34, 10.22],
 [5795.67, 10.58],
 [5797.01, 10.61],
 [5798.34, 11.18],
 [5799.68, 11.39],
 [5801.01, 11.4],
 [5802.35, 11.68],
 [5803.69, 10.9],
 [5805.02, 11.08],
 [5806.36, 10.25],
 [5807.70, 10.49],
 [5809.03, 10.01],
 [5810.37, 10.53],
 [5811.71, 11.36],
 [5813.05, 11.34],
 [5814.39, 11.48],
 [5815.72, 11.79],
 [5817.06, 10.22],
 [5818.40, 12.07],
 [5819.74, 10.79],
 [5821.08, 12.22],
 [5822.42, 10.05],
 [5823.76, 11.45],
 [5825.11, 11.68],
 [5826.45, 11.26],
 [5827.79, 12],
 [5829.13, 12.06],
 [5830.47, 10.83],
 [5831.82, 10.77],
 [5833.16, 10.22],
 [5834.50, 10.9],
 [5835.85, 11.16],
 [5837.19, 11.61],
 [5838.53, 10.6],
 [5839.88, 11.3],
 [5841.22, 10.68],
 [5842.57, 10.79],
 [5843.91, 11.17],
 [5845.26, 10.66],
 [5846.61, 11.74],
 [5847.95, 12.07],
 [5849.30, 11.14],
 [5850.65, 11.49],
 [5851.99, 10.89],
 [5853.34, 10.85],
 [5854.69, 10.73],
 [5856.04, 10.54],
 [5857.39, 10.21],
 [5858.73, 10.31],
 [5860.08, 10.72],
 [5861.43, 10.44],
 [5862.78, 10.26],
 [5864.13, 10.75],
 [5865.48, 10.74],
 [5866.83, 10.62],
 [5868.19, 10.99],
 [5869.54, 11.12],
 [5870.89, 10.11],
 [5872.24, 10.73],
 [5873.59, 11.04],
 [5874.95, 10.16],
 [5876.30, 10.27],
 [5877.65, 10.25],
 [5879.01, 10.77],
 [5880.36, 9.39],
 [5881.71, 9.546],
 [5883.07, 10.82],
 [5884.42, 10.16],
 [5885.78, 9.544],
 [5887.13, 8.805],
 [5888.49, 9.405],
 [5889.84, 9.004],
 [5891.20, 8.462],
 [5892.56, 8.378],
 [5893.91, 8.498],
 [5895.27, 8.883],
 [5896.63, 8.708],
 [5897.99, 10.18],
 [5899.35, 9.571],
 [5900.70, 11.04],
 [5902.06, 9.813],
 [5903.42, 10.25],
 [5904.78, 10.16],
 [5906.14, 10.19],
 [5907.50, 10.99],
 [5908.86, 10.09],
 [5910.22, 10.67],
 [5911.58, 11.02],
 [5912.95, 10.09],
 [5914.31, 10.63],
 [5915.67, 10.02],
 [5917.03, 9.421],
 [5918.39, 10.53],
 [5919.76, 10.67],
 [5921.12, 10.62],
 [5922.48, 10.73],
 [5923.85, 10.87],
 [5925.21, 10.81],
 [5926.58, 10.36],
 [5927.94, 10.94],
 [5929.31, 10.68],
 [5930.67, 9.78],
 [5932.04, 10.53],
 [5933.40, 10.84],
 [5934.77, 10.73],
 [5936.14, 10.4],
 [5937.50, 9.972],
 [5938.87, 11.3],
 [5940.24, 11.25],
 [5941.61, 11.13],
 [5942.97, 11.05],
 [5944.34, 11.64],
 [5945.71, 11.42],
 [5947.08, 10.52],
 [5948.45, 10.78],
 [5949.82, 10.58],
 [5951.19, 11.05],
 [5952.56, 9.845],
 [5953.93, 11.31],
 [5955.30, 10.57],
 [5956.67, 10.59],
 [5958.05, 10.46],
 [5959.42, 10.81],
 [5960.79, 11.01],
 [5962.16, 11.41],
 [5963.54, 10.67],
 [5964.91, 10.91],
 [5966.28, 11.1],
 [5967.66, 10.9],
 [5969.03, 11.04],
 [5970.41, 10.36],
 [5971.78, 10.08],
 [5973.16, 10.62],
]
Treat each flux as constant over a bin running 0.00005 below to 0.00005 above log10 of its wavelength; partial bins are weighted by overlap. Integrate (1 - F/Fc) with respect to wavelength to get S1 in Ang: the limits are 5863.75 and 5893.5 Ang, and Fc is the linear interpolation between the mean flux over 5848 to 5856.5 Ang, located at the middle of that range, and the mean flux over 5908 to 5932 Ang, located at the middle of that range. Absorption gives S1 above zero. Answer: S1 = 2.2 Ang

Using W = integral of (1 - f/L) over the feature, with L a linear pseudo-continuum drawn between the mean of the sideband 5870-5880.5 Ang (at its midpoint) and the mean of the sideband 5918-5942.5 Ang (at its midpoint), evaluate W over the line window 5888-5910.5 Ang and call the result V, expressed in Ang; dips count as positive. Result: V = 1.9 Ang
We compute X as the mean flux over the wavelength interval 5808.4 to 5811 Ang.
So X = 10.3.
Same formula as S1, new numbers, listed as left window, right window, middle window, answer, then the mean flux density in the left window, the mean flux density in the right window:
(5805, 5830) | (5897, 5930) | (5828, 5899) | 2.61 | 11.2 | 10.4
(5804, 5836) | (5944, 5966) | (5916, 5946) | 0.52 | 11.1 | 10.8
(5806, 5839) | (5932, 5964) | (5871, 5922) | 4.52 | 11.1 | 10.8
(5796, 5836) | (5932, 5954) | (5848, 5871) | 0.54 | 11.1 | 10.8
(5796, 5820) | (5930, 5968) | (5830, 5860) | 0.10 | 11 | 10.8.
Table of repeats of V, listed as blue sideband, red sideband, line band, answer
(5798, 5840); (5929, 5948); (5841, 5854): -0.1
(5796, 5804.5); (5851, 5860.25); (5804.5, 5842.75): -0.5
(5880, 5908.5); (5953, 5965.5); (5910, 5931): -0.8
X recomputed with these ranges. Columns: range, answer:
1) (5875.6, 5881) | 10.2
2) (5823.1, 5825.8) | 11.5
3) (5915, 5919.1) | 9.99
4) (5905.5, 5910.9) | 10.5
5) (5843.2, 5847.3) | 11.2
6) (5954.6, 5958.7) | 10.5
